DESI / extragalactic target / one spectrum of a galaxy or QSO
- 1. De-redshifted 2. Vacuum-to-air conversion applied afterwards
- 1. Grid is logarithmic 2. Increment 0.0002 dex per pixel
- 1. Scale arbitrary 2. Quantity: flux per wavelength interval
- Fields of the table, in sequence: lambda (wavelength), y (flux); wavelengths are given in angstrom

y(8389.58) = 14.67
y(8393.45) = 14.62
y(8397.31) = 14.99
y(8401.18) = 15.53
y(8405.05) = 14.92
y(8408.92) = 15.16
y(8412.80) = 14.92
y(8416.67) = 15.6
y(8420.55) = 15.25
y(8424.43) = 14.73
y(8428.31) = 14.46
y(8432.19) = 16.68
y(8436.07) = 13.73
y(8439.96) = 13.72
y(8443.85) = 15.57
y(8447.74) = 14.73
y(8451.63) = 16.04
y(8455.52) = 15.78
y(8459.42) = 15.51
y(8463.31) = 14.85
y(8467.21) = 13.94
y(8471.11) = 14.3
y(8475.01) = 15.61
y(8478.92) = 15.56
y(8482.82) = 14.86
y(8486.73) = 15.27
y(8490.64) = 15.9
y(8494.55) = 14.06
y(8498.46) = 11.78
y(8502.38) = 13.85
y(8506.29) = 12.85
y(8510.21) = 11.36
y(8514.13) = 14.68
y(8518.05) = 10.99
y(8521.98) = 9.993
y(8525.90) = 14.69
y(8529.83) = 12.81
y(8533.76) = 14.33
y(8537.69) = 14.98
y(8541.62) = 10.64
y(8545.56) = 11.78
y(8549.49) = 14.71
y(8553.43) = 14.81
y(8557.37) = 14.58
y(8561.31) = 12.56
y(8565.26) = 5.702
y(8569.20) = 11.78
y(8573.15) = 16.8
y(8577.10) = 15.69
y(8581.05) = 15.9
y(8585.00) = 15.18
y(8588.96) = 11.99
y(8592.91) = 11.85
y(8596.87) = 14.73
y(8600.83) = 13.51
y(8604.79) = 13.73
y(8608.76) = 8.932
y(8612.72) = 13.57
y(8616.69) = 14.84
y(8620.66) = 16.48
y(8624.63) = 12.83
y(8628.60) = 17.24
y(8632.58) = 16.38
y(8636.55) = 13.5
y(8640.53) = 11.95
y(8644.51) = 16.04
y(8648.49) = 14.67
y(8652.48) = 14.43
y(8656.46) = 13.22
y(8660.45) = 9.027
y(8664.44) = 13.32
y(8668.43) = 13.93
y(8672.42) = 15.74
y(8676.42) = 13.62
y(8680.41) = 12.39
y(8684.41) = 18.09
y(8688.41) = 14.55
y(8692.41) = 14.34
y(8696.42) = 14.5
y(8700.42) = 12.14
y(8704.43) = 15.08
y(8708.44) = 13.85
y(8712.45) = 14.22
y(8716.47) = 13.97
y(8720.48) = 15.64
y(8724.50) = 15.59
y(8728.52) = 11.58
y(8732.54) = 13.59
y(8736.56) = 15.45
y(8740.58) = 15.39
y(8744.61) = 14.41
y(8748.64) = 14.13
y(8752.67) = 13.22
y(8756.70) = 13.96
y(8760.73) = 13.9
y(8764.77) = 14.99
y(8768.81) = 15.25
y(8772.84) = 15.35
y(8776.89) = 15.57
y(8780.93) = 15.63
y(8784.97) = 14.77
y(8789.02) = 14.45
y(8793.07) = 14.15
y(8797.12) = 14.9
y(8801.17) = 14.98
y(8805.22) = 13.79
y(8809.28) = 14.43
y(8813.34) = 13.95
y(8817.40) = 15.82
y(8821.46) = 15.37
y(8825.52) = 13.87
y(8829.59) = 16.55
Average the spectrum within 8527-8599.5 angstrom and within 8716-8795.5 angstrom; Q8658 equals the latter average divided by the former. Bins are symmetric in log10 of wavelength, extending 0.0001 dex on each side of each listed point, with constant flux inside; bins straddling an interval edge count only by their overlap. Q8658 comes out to 1.1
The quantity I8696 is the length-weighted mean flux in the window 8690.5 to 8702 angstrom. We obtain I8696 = 13.7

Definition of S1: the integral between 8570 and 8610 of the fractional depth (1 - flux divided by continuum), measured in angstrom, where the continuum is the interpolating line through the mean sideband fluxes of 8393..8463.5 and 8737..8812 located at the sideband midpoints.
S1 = 2.8 angstrom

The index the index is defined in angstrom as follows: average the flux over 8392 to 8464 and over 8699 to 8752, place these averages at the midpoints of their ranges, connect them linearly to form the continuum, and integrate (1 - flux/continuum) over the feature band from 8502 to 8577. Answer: 9.6 angstrom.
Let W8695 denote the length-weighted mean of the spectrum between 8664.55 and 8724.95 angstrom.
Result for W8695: 14.4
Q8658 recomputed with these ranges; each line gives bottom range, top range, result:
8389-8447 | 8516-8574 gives 0.85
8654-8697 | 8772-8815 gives 1.06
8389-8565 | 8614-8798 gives 1.01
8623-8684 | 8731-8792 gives 1.05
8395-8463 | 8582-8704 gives 0.92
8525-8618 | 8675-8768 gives 1.07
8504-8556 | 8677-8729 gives 1.11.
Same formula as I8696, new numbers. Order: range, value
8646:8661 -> 13.3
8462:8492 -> 15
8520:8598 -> 13.3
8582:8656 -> 14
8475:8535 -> 13.6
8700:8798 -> 14.5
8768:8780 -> 15.4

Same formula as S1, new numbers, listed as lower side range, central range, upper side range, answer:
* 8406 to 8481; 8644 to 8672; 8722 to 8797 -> 2.3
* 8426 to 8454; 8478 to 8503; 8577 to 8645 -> 0.5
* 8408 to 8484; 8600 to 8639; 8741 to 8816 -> 1.9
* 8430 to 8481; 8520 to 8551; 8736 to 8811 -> 4.2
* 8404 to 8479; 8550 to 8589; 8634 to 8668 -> 1.1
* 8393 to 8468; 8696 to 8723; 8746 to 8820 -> 0.9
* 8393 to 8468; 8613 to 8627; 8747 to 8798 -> 0.2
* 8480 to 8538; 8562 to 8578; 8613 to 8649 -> 2.1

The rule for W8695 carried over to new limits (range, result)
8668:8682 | 14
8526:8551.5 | 13.3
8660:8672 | 13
